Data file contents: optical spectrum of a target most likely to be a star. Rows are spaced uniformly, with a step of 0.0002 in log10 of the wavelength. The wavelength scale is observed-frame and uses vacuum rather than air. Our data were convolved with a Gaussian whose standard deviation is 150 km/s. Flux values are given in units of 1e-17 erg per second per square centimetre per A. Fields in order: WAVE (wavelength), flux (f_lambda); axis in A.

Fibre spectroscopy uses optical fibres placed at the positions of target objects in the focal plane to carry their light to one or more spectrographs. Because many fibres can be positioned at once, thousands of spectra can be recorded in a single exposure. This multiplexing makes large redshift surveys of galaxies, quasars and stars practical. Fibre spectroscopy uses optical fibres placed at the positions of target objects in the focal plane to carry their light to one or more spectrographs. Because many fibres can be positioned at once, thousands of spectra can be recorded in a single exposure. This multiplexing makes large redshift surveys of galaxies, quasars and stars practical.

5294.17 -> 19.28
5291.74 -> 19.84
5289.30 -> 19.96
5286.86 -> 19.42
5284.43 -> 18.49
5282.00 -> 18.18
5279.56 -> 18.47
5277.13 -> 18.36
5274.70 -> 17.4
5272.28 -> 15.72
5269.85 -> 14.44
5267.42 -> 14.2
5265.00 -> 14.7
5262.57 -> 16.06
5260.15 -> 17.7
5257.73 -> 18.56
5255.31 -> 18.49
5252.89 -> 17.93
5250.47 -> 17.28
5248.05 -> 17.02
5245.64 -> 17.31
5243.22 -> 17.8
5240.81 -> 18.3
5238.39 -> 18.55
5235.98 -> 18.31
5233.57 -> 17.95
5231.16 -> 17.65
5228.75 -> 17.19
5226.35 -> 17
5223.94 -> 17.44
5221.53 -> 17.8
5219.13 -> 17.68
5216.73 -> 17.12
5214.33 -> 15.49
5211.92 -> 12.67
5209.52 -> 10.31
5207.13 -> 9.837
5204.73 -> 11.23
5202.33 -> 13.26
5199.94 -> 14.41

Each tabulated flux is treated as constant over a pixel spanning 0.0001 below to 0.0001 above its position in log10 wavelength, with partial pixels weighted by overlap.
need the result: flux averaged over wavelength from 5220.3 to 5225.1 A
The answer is 17.6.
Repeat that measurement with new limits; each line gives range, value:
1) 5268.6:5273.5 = 15.1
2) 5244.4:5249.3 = 17.2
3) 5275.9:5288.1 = 18.6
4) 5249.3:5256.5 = 17.9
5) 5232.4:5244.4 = 18.2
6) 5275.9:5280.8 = 18.4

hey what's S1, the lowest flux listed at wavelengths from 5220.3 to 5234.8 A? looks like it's 17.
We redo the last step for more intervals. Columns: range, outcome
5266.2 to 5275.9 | 14.2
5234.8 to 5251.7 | 17.02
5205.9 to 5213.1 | 9.837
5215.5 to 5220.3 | 17.12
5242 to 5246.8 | 17.31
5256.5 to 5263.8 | 16.06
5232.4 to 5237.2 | 17.95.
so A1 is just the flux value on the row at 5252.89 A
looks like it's 17.93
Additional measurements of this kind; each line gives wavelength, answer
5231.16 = 17.65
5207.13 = 9.837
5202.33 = 13.26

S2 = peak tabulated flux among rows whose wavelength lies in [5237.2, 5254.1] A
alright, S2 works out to 18.55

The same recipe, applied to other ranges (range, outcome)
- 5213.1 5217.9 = 17.12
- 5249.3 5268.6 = 18.56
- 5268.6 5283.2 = 18.47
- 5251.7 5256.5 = 18.49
